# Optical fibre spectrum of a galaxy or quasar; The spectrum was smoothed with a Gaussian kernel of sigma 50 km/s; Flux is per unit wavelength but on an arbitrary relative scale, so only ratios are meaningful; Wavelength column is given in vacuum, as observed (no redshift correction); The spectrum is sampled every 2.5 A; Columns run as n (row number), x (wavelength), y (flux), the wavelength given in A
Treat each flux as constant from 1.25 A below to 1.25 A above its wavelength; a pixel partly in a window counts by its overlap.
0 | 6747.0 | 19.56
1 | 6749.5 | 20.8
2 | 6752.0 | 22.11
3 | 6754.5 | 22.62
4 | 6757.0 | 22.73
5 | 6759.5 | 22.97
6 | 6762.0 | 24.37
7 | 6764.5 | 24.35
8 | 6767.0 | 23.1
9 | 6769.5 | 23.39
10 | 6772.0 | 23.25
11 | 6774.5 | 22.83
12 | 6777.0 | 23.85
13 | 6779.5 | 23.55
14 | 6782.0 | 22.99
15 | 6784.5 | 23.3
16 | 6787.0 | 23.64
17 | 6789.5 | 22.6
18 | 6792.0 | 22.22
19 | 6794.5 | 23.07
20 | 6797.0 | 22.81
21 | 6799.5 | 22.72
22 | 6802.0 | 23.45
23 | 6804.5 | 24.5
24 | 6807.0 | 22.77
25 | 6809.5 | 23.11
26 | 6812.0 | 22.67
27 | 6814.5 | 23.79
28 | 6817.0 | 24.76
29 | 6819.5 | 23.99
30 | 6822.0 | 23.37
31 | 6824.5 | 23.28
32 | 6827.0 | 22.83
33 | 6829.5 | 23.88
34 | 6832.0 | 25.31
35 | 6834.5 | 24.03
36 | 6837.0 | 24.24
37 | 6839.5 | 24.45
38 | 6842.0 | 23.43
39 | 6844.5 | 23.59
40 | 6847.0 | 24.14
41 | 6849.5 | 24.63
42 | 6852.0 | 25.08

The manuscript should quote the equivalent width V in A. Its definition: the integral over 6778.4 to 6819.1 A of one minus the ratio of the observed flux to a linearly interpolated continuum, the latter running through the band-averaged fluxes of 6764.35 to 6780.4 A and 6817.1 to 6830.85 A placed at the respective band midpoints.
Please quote 0.4 A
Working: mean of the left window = 23.4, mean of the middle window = 23.3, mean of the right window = 23.6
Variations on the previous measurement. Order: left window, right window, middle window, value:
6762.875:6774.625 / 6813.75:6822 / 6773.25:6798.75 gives 0.7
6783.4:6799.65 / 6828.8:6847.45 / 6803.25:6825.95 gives -0.1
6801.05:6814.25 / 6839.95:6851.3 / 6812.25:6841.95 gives -0.3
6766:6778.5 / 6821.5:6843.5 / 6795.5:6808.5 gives 0.2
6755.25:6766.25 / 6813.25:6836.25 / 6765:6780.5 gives 0.2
